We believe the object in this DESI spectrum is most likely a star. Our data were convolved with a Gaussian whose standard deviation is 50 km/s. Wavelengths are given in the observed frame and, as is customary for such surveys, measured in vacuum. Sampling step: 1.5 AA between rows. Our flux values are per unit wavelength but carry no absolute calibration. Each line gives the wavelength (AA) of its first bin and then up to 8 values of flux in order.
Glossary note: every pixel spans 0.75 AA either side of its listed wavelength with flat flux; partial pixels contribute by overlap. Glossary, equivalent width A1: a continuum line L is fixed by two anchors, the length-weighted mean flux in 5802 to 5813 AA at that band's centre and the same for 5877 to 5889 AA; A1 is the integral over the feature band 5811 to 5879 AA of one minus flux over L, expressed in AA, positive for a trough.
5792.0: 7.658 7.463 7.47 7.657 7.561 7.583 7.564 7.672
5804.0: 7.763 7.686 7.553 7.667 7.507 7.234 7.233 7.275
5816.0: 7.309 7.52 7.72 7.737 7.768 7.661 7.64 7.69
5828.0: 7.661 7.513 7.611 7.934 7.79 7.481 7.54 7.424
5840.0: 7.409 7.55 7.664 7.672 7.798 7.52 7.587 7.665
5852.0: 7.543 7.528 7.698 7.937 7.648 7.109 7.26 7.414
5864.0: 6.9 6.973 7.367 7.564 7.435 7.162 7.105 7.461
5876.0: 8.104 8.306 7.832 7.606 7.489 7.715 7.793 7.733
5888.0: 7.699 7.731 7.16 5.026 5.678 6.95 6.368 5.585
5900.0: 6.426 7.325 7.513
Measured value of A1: 1.0 AA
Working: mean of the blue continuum 7.56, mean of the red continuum 7.76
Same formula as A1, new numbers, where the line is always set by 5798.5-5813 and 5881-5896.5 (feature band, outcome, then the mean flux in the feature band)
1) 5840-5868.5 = -0.79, 7.49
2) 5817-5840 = -0.64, 7.64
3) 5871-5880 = -0.64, 7.67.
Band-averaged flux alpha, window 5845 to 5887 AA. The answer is 7.54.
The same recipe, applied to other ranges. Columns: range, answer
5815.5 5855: 7.62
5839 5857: 7.62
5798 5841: 7.58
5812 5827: 7.55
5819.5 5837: 7.68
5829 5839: 7.62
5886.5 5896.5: 6.78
